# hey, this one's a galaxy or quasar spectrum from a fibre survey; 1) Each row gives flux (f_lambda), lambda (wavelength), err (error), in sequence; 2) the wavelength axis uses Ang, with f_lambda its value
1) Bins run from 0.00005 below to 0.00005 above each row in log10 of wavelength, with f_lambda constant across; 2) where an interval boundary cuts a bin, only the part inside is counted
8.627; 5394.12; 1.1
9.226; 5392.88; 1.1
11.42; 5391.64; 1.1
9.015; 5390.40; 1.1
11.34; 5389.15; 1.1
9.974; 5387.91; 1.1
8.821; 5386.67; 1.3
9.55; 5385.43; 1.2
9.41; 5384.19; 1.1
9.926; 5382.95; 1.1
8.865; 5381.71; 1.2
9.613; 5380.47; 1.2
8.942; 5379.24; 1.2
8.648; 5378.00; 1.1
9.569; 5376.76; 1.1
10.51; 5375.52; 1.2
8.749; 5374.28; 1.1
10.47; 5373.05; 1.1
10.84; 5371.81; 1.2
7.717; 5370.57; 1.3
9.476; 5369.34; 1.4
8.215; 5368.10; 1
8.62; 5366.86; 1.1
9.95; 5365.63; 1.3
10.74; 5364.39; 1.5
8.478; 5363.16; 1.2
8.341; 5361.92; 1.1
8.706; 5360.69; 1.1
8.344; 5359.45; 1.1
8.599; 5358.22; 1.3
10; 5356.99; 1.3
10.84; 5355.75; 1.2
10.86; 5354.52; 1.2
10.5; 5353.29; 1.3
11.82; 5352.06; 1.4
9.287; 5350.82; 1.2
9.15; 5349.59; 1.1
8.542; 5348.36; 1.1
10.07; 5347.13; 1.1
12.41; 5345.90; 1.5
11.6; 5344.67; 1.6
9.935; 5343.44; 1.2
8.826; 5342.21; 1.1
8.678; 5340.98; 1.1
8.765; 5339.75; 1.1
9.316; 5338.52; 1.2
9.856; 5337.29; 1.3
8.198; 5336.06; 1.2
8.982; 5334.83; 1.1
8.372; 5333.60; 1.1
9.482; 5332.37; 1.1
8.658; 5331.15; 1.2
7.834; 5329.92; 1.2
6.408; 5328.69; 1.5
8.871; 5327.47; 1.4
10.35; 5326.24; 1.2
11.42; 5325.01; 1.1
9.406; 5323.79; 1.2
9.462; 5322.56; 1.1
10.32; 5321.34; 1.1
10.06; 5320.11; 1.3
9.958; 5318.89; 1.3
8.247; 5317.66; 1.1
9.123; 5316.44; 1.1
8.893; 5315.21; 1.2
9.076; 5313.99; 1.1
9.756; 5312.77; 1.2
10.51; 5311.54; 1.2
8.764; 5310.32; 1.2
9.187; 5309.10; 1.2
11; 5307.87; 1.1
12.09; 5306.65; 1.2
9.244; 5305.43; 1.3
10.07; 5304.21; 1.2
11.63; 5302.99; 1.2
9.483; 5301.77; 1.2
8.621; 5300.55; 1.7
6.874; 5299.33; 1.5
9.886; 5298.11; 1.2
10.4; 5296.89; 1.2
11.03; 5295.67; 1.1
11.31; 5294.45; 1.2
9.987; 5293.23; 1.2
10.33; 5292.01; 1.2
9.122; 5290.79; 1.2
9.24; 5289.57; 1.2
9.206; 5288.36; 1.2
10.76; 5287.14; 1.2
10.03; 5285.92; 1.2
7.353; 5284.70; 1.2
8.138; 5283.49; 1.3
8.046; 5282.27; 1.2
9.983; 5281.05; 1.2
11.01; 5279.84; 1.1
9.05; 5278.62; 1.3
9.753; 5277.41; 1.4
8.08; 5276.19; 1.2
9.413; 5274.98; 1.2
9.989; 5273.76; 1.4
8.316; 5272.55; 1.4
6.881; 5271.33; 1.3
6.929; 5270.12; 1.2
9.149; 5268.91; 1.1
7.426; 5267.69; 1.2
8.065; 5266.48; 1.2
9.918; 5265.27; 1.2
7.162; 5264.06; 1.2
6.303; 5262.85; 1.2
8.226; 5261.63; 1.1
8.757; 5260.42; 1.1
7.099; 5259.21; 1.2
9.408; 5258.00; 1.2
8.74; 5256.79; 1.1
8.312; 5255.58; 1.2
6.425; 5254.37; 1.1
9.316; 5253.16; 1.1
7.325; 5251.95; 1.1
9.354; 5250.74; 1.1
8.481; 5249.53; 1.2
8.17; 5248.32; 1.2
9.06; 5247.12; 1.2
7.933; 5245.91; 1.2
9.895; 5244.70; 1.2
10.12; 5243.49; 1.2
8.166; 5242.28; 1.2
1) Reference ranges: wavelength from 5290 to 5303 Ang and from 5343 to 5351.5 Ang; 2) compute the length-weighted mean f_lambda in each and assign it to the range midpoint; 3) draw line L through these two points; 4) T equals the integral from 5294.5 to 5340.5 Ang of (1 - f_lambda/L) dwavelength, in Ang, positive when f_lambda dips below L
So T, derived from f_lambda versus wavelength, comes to 2.2 Ang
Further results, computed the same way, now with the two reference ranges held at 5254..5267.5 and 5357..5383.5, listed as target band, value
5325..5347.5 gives -1.13 Ang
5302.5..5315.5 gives -2.23 Ang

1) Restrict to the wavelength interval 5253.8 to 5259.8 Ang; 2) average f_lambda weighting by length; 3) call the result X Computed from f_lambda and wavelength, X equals 8.01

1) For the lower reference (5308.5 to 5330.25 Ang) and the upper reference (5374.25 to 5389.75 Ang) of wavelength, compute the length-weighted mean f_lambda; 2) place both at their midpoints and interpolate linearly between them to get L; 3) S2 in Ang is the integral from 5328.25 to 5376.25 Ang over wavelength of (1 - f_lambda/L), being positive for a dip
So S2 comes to 0.3 Ang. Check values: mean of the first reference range 9.33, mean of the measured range 9.4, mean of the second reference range 9.56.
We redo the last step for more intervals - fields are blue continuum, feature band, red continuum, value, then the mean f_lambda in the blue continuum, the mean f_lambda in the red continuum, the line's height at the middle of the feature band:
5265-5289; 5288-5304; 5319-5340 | -1.45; 8.86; 9.19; 8.98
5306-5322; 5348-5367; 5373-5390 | 0.10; 9.77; 9.56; 9.63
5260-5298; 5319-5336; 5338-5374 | 0.37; 9.02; 9.62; 9.4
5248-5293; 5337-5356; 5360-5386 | -1.84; 8.64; 9.3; 9.13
